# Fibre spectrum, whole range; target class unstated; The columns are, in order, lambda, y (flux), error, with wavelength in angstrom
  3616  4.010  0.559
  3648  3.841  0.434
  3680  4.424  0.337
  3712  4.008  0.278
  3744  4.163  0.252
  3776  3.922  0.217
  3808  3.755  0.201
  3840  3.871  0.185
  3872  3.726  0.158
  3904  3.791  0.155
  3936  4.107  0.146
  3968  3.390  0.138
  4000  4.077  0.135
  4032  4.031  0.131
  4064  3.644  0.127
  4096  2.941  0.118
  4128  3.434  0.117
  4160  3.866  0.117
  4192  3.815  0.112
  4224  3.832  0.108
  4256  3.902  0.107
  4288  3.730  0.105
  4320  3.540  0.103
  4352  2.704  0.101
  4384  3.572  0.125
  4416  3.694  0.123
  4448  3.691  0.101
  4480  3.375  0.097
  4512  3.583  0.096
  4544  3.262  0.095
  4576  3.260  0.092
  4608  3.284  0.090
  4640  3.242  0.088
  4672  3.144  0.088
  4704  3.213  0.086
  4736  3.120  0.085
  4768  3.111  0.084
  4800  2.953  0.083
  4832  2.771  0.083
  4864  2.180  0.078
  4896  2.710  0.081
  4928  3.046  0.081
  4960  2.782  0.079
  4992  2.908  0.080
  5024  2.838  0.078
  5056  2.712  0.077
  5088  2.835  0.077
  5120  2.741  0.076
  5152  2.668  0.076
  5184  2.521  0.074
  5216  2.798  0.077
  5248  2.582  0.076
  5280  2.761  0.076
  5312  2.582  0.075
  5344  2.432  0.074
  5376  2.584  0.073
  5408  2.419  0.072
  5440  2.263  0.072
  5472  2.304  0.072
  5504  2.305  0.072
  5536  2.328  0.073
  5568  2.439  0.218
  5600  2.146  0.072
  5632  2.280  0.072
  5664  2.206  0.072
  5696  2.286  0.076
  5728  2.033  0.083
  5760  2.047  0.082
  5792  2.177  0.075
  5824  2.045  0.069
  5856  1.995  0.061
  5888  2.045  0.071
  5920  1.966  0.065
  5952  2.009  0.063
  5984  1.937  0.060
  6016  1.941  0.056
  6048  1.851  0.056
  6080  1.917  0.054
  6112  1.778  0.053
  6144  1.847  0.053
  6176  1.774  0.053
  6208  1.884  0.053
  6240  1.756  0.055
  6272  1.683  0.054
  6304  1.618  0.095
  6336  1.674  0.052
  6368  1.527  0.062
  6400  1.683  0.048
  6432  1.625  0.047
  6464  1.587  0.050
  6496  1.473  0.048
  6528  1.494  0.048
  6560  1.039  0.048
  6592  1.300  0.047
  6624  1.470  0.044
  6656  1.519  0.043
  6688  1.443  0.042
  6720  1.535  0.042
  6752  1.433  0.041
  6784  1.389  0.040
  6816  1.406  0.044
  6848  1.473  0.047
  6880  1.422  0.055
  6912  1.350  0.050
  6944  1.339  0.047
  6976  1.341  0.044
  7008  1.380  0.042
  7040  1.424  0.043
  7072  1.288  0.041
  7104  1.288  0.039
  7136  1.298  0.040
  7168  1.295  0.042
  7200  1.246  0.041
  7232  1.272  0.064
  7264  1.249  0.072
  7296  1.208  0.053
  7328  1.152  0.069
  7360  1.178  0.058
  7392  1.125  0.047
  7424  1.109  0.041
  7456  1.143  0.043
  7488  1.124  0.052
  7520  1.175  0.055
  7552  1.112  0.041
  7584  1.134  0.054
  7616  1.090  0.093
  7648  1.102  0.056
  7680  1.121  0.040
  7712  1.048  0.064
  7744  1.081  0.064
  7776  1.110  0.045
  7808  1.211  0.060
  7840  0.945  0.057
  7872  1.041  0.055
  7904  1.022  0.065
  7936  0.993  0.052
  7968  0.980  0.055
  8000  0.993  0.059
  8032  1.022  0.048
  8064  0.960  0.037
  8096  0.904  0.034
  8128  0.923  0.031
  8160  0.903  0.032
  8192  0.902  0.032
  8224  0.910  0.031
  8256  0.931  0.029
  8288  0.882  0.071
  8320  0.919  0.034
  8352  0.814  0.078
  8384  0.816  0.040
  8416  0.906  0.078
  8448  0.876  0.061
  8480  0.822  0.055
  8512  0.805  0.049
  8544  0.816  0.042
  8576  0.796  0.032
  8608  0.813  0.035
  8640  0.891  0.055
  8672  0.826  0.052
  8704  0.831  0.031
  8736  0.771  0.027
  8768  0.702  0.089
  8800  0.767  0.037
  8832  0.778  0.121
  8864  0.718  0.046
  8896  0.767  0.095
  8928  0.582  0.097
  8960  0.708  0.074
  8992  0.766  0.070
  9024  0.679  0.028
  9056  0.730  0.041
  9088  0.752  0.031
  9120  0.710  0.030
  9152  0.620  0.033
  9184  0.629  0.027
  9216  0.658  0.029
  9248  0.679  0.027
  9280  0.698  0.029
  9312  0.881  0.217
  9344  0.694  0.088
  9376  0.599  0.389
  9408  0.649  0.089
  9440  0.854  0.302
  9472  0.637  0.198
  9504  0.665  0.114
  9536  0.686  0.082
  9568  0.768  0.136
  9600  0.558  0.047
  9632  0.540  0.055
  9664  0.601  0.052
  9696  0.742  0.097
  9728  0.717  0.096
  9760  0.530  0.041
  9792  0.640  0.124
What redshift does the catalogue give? 0.00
